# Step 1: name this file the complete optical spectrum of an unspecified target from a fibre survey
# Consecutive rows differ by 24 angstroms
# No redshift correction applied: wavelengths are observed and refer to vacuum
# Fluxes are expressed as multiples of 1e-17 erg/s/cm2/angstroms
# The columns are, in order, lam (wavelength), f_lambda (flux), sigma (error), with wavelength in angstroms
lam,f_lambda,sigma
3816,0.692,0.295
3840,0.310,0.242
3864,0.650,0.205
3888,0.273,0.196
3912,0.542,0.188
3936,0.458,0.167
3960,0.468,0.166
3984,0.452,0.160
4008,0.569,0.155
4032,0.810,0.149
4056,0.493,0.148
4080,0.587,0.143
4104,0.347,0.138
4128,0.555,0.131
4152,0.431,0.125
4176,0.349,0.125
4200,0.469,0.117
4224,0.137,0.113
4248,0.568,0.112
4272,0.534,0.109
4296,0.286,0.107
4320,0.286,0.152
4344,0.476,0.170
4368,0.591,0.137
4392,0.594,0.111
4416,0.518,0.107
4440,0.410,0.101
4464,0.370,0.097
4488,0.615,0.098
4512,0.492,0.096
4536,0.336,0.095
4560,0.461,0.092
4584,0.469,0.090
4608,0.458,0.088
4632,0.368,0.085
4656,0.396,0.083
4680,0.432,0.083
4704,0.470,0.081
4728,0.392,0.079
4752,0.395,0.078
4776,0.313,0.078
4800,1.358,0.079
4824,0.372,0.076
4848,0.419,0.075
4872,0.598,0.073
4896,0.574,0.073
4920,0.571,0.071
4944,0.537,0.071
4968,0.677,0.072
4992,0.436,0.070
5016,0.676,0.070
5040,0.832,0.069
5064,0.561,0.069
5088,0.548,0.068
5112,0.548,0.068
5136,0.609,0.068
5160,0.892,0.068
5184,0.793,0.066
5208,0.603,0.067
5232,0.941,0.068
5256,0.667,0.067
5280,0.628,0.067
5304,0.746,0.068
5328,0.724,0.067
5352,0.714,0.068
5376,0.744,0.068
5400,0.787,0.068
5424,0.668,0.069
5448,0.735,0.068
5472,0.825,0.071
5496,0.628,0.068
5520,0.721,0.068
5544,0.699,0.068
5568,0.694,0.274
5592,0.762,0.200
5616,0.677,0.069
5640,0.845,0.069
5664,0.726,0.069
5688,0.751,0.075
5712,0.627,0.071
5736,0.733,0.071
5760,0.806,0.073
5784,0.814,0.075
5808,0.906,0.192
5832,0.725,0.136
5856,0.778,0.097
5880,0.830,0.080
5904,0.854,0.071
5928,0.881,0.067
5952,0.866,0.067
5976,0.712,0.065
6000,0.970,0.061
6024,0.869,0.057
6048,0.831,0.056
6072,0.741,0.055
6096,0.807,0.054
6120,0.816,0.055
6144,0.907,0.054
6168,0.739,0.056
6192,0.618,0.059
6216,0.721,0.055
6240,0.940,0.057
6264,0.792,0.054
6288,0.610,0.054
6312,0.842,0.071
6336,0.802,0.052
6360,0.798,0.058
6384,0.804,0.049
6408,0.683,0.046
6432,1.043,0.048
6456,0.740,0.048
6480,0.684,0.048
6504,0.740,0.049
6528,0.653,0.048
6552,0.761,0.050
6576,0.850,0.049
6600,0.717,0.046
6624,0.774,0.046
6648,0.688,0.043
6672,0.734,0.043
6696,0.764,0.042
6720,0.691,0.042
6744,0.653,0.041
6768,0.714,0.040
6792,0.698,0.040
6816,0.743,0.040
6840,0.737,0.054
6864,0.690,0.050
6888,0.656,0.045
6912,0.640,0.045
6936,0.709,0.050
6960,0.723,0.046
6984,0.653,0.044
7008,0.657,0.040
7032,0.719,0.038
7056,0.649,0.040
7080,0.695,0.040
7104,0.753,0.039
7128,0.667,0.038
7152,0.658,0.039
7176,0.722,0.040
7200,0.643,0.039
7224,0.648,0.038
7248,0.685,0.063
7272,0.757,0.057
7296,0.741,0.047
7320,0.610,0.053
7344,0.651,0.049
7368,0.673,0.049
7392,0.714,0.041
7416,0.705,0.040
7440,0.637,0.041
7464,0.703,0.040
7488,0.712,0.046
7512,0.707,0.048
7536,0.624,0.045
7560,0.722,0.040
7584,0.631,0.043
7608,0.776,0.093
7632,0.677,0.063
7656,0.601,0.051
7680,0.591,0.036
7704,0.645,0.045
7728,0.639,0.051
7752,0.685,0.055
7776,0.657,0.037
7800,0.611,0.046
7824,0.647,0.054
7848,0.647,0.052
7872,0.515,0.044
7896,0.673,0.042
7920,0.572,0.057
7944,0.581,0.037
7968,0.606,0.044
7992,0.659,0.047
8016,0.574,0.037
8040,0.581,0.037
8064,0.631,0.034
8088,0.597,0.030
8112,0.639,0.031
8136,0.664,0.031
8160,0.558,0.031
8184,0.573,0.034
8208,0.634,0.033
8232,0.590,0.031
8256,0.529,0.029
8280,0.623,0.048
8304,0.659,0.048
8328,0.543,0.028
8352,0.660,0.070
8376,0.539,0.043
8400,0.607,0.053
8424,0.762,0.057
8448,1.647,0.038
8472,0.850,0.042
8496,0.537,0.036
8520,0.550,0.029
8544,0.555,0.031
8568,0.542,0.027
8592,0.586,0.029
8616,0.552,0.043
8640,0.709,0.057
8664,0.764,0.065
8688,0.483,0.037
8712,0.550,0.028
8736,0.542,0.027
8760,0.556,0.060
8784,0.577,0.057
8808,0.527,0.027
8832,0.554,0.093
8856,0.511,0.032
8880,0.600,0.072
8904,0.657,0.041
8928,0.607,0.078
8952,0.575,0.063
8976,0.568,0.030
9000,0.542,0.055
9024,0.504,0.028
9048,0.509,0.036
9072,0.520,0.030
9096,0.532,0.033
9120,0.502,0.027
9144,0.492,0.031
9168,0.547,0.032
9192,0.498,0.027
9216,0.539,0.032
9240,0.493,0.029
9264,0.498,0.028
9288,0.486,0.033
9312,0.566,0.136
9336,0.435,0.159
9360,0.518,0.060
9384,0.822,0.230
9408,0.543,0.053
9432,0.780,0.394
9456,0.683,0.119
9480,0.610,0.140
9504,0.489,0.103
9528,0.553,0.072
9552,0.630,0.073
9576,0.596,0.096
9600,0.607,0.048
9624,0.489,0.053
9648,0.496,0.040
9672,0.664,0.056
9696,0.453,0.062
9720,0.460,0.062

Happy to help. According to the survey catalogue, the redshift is 0.285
